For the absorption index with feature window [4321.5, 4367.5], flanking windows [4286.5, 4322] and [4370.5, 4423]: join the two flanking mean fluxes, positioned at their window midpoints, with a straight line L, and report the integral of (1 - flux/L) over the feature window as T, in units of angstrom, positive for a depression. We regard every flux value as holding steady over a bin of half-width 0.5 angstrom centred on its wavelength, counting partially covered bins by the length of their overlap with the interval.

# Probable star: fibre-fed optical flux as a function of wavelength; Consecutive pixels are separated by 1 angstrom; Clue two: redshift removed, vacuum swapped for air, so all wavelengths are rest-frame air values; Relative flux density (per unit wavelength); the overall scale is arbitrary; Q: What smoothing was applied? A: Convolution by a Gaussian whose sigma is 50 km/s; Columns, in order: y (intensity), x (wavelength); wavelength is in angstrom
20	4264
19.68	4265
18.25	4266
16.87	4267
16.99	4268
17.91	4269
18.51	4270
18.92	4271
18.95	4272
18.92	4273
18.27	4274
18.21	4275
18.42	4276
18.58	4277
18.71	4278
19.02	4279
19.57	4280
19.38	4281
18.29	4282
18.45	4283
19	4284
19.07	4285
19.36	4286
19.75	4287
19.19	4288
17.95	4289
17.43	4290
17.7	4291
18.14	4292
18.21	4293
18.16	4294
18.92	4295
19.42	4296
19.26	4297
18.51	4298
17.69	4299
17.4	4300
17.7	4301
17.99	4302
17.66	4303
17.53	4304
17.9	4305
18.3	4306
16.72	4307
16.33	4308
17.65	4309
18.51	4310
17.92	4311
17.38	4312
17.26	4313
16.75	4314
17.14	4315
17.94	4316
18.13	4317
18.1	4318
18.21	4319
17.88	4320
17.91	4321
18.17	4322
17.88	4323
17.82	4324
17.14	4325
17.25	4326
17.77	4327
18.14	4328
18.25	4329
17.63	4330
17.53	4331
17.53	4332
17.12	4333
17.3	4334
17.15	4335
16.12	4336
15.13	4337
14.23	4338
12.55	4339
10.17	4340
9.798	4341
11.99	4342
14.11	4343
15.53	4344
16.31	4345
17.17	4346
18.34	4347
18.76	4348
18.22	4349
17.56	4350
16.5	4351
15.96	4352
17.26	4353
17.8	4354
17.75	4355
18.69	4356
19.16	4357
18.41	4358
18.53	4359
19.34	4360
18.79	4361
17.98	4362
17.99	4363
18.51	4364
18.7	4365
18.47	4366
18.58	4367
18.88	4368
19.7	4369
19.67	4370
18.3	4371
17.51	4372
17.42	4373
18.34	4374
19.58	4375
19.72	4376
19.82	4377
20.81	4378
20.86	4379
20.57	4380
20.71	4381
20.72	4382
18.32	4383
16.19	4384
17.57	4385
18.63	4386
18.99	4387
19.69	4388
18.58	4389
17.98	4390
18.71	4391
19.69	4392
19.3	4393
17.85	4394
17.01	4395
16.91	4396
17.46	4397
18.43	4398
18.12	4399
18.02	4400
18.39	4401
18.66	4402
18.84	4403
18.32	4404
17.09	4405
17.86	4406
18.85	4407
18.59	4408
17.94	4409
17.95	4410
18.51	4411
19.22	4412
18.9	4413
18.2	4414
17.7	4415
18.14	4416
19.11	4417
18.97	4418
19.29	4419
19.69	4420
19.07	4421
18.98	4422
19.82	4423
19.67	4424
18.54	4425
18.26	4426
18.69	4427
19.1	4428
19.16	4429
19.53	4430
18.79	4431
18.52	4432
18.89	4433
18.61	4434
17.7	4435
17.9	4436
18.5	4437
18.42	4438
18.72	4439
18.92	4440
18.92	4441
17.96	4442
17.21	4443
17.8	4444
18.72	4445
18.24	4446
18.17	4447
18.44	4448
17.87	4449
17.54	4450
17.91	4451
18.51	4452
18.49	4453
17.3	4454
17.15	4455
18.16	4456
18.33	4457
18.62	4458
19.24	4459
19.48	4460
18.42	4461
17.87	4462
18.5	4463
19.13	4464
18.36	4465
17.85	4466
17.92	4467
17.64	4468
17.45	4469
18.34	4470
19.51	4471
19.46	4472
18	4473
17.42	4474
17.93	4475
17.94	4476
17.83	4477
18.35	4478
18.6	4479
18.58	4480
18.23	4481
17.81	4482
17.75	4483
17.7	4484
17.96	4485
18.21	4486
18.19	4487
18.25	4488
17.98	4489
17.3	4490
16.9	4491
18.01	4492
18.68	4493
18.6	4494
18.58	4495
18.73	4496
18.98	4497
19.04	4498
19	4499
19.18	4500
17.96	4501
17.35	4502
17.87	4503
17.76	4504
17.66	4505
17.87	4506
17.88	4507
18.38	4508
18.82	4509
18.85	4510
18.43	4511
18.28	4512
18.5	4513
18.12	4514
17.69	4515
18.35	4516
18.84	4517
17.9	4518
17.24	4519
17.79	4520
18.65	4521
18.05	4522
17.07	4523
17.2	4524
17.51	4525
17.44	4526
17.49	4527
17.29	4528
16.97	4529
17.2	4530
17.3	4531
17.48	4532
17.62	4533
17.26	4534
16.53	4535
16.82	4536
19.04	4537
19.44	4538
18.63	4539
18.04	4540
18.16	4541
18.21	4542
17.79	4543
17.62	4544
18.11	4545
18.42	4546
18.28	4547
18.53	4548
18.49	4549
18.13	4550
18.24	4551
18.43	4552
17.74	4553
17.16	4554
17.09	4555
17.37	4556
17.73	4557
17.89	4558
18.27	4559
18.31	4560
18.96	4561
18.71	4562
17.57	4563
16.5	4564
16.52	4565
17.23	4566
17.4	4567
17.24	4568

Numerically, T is 3.3 angstrom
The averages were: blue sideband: 18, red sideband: 18.7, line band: 17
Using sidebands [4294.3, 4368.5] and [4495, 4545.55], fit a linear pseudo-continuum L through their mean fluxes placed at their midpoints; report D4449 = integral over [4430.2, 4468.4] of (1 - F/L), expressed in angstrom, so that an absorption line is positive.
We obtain -1.2 angstrom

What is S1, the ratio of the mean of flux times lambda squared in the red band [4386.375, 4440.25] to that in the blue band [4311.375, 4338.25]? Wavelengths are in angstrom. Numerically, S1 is 1.1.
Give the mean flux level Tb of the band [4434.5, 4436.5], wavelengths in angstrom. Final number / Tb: 17.8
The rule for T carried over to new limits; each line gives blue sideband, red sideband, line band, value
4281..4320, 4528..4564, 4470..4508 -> -0.5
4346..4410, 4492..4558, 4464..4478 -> 0.0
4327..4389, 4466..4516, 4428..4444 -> -0.5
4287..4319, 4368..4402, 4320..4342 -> 2.4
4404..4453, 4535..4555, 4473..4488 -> 0.2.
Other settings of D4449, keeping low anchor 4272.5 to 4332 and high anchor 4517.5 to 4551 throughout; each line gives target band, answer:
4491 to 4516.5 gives -0.7 angstrom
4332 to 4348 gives 2.7 angstrom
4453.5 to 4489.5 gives -0.6 angstrom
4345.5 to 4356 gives 0.3 angstrom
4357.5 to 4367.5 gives -0.3 angstrom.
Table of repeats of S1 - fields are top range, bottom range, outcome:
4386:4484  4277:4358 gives 1.11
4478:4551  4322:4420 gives 1.08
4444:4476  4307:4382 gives 1.09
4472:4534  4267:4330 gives 1.09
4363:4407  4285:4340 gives 1.10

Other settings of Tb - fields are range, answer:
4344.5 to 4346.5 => 16.7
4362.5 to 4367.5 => 18.4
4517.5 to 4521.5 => 17.9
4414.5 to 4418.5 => 18.5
